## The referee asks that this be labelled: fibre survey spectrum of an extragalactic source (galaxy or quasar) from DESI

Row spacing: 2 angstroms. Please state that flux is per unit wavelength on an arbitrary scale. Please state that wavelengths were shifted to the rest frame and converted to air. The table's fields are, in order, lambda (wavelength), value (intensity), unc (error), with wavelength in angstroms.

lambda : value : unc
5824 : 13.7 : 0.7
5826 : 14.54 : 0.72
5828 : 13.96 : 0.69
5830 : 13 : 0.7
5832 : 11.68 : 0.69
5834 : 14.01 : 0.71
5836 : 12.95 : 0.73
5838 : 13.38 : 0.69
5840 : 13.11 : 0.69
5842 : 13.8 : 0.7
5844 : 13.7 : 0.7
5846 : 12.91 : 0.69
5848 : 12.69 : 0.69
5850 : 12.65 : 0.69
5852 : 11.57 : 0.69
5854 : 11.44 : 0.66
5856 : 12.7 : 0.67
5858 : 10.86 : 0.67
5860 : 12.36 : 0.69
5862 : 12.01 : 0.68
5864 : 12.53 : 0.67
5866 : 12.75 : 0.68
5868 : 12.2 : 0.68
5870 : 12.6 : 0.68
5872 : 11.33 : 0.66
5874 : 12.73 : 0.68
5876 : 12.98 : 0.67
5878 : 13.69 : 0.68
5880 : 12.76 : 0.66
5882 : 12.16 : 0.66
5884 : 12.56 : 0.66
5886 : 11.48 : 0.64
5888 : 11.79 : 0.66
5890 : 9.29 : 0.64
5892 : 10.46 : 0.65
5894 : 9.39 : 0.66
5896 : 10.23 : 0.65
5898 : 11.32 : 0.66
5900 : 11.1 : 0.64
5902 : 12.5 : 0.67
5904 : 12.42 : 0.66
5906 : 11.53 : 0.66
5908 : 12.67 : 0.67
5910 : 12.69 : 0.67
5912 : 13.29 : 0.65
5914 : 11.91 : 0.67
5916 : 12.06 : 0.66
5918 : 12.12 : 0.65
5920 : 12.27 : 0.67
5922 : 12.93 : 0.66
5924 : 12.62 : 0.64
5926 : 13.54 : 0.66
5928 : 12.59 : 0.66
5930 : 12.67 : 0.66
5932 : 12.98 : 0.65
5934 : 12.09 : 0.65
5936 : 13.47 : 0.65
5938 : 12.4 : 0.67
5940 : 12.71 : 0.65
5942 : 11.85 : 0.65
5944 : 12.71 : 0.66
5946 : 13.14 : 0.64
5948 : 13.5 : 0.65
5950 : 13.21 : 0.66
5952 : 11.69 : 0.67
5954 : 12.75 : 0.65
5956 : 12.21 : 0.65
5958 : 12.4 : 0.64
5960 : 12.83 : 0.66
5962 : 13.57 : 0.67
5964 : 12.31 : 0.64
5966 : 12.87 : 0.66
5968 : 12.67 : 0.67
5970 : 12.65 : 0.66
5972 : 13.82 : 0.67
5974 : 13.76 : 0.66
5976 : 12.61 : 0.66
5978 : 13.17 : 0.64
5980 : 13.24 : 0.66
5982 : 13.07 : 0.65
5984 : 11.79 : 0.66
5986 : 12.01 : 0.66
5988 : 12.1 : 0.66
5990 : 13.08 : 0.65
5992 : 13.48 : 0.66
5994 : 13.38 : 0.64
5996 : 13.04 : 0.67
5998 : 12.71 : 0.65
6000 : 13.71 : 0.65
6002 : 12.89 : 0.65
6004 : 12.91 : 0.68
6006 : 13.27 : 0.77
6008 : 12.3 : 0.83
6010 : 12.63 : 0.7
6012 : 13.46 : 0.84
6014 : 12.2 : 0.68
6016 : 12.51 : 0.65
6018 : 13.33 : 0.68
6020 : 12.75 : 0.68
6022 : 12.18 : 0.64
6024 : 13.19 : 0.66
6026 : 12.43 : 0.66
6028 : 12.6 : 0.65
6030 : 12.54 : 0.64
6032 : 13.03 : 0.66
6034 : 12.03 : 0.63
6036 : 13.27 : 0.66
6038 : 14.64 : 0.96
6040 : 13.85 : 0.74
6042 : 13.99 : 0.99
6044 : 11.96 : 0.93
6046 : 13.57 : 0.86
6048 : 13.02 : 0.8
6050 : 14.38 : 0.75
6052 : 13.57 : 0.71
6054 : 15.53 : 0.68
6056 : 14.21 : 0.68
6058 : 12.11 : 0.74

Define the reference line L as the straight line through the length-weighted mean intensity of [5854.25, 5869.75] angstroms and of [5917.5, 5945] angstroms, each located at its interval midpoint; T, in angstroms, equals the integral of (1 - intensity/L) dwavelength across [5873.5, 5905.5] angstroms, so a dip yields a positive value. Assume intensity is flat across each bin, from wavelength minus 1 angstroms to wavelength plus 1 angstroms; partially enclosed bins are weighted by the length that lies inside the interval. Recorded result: 1.8 angstroms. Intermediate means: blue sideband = 12.2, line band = 11.7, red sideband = 12.6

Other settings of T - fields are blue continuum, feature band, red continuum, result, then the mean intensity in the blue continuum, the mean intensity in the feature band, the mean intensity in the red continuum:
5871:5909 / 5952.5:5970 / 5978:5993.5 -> -0.3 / 11.7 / 12.7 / 12.7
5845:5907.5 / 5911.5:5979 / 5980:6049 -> -1.8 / 11.9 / 12.7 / 12.9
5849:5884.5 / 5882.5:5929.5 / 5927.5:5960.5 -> 2.4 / 12.3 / 11.9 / 12.7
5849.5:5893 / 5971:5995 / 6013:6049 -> -0.5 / 12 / 13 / 12.9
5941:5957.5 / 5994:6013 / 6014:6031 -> -0.5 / 12.6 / 13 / 12.7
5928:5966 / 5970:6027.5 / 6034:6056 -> 1.5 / 12.7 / 12.9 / 13.7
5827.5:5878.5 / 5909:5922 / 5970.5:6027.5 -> 0.3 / 12.7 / 12.4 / 12.9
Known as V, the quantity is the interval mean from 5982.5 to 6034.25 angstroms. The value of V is 12.8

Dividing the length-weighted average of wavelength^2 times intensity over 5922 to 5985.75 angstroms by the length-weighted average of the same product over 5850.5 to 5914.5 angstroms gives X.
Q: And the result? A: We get 1.10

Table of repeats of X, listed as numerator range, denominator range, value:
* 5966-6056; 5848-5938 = 1.12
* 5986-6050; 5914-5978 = 1.04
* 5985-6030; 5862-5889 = 1.08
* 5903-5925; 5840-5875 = 1.02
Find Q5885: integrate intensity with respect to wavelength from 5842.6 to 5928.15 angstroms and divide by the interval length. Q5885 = 12.1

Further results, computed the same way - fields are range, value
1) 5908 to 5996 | 12.8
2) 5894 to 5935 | 12.2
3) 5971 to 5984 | 13.2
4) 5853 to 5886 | 12.3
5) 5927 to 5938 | 12.7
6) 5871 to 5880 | 12.7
